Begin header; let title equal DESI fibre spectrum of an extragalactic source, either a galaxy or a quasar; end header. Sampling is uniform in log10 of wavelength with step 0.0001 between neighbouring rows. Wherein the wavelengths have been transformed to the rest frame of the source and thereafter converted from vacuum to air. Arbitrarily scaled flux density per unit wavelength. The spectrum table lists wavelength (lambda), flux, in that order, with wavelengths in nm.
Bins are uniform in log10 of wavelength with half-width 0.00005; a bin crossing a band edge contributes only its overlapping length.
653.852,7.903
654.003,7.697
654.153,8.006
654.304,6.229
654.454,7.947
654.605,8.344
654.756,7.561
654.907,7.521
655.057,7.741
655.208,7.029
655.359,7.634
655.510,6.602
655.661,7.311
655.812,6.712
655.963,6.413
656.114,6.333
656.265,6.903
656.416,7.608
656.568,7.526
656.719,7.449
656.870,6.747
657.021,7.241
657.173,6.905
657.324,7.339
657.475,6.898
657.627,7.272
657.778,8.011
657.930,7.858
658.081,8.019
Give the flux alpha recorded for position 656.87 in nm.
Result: 6.747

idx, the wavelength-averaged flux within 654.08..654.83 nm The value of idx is 7.61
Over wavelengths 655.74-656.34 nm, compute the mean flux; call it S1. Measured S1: 6.59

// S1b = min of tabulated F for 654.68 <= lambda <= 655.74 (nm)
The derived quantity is 6.602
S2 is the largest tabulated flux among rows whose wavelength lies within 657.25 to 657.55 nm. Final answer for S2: 7.339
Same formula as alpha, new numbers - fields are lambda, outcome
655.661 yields 7.311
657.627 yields 7.272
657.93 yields 7.858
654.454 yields 7.947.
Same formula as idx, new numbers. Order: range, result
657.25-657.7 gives 7.16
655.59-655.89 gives 7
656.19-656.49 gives 7.26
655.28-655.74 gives 7.17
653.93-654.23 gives 7.85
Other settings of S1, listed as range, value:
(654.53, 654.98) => 7.8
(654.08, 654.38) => 7.12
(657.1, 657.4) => 7.14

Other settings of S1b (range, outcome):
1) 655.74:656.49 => 6.333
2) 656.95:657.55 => 6.898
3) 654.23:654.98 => 6.229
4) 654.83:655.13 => 7.521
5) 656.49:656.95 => 6.747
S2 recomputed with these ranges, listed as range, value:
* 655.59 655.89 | 7.311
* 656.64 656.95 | 7.449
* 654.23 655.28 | 8.344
